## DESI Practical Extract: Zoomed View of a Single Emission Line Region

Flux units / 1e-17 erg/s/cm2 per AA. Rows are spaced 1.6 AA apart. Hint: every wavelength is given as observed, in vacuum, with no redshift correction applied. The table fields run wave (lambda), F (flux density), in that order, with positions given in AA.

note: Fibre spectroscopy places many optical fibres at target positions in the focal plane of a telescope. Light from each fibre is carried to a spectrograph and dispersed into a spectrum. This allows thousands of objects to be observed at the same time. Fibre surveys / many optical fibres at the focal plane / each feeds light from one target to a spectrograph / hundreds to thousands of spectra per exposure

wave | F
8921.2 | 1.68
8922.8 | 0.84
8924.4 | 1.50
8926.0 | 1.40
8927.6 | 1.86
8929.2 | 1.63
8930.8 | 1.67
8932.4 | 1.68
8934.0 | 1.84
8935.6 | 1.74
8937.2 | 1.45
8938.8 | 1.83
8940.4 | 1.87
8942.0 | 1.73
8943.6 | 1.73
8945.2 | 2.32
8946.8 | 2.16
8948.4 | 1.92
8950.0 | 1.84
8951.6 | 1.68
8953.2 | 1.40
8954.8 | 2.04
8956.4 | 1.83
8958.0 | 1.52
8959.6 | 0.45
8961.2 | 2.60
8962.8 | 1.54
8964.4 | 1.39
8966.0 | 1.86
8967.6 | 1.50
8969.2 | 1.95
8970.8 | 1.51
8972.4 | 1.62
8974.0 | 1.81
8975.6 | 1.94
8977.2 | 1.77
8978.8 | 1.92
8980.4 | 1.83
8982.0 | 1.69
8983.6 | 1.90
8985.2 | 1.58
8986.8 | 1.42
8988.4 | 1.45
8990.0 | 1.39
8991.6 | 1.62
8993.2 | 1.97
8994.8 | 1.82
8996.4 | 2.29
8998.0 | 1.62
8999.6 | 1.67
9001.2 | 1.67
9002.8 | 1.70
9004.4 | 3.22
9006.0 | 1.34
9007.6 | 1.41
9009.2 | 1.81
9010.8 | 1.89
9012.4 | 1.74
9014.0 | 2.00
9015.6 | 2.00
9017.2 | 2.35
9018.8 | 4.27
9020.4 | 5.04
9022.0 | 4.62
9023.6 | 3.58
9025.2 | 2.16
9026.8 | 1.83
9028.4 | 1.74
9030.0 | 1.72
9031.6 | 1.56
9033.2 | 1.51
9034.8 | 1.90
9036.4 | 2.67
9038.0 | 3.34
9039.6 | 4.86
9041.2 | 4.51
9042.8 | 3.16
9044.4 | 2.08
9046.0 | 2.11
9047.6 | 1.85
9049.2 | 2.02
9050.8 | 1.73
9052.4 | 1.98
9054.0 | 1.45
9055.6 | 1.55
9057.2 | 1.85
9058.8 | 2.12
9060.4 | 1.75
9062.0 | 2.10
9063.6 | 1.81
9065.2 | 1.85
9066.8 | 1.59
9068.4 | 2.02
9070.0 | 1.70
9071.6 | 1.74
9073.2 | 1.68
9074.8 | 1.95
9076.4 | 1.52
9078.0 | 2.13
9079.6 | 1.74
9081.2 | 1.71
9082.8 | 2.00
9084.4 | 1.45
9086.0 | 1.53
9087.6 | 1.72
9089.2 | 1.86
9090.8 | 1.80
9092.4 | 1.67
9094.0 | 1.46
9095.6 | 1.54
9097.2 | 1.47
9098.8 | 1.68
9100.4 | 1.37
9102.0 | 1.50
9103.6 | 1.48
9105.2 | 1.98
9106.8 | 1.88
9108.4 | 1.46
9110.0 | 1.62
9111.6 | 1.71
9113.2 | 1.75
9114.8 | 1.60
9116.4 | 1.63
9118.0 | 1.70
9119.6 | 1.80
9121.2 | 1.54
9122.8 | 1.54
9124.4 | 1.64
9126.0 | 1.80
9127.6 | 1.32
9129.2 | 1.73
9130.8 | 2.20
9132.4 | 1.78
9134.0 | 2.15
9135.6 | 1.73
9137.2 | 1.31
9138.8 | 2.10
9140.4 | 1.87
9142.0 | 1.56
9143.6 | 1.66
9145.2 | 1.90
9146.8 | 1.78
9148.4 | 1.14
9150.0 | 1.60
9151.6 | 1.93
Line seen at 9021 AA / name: [S II] 6716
